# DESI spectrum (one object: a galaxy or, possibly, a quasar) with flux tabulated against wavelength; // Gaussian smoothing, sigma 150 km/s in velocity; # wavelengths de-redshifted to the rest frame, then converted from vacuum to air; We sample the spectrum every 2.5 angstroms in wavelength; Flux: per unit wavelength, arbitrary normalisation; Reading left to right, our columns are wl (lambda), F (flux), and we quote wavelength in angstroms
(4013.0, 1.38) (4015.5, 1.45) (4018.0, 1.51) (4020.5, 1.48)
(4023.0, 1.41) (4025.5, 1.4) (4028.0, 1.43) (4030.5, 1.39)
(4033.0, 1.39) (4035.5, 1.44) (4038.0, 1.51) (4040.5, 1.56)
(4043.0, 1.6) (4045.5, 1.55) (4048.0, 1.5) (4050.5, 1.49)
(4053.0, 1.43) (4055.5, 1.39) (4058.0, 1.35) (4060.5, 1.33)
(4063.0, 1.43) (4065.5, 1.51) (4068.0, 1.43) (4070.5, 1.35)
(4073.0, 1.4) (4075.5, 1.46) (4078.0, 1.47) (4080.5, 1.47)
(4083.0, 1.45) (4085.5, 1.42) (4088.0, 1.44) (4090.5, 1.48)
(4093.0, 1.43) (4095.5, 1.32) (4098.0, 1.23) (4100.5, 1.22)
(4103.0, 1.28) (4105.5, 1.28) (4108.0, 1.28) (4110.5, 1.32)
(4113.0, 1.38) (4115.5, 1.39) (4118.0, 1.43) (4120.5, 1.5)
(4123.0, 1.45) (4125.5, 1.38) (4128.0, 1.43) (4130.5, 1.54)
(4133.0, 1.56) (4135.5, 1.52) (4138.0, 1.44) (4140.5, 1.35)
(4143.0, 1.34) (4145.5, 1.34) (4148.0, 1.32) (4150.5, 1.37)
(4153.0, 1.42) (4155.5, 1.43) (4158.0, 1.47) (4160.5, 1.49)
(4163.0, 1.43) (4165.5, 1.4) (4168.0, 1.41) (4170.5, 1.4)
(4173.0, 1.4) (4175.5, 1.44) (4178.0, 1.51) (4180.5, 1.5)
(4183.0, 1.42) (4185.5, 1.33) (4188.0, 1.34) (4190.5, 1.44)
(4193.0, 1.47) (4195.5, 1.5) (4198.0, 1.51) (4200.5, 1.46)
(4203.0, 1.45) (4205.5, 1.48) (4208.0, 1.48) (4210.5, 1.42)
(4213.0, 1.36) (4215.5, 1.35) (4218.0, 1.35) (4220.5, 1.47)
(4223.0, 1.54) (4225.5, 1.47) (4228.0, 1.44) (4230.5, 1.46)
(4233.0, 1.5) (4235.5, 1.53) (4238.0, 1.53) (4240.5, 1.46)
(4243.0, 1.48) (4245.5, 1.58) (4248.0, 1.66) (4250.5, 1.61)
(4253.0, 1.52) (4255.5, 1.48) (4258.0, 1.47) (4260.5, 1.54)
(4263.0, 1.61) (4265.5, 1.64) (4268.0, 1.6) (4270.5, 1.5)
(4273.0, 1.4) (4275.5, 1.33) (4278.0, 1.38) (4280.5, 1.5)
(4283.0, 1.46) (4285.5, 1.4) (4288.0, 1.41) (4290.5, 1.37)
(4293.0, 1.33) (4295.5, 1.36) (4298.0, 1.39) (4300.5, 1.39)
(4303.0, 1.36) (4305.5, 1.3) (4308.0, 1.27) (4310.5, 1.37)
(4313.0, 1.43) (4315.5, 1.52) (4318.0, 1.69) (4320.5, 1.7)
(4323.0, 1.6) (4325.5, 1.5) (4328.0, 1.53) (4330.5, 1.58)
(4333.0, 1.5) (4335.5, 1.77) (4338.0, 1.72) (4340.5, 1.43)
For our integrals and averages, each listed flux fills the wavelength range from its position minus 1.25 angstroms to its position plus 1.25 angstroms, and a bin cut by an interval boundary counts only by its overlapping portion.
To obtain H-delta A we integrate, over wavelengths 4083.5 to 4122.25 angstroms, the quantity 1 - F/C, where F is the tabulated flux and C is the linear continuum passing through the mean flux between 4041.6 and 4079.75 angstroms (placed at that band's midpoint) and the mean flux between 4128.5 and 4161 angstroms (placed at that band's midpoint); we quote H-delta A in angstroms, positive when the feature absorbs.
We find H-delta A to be 2.0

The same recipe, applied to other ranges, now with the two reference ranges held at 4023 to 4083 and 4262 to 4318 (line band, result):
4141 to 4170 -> 0.8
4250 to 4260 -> -0.6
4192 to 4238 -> -0.8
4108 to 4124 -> 0.5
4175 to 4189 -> 0.1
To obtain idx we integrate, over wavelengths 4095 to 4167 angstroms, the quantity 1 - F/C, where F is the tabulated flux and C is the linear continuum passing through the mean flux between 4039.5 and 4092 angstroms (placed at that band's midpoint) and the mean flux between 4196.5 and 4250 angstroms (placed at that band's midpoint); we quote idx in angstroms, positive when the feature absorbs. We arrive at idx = 3.5 angstroms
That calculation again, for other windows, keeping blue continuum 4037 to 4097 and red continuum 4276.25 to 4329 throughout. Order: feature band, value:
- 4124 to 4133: -0.12 angstroms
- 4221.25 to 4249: -1.34 angstroms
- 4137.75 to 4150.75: 0.83 angstroms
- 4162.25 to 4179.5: 0.19 angstroms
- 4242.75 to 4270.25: -2.34 angstroms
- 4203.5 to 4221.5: 0.33 angstroms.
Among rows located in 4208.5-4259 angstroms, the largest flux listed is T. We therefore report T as 1.66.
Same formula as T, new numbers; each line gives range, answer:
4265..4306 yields 1.64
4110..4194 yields 1.56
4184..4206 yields 1.51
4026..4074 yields 1.6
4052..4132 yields 1.54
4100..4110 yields 1.28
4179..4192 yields 1.5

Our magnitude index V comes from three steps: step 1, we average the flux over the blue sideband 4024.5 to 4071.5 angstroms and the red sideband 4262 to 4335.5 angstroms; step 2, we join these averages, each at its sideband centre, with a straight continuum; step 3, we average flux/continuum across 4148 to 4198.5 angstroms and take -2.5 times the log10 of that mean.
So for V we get 0.020 mag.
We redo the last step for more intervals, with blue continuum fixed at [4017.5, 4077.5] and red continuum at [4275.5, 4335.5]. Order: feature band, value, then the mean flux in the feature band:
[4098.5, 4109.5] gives 0.15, 1.26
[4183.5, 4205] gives 0.01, 1.44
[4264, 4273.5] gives -0.07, 1.55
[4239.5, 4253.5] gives -0.07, 1.56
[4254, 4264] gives -0.05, 1.52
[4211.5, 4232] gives 0.02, 1.43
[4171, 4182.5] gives 0.00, 1.46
